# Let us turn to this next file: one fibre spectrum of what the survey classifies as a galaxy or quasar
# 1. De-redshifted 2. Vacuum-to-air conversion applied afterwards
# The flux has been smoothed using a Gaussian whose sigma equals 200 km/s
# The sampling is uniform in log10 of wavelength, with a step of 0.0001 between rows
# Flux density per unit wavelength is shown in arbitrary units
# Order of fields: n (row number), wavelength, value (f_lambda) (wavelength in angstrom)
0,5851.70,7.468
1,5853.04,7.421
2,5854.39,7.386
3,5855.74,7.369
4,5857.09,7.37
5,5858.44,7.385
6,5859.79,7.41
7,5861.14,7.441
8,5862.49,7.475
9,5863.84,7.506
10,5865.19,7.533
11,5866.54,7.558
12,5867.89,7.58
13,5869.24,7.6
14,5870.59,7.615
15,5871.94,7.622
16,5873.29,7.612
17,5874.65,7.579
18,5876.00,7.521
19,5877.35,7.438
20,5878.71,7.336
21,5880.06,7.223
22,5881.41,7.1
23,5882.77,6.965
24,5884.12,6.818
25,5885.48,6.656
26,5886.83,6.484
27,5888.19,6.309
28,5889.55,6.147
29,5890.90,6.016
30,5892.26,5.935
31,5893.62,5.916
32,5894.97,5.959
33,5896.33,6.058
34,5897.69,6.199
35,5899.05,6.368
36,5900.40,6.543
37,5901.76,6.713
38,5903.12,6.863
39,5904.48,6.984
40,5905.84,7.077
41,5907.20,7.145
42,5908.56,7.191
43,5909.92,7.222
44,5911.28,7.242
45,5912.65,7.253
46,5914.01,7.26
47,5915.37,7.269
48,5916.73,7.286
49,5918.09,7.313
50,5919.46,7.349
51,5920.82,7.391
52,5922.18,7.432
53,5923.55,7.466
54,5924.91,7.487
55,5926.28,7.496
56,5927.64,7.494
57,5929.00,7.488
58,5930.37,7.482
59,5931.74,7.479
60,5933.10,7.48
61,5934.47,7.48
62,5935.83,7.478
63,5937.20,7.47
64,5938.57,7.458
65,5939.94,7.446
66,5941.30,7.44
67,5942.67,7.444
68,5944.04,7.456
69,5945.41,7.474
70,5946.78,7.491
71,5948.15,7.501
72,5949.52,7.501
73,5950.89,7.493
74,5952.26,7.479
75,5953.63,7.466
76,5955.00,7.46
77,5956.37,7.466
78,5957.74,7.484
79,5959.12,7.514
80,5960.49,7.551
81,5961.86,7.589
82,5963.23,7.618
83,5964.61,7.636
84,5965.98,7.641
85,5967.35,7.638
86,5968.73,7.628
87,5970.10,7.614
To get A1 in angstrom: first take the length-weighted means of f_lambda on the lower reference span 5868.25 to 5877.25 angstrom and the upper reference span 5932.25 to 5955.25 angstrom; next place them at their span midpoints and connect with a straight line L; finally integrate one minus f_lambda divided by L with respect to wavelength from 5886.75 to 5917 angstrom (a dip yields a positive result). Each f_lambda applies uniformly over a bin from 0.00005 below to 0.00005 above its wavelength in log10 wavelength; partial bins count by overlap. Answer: 3.5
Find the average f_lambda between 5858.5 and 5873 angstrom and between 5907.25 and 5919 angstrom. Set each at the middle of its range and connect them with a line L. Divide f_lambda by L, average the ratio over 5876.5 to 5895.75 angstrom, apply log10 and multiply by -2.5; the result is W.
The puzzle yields 0.13 mag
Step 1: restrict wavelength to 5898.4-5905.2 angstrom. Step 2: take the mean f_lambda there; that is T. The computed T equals 6.7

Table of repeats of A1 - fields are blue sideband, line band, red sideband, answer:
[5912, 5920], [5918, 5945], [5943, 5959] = -0.3 angstrom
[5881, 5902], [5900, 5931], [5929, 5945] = -1.3 angstrom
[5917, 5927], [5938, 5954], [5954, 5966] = 0.1 angstrom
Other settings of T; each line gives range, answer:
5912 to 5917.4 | 7.27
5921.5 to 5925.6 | 7.45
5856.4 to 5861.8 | 7.4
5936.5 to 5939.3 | 7.44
